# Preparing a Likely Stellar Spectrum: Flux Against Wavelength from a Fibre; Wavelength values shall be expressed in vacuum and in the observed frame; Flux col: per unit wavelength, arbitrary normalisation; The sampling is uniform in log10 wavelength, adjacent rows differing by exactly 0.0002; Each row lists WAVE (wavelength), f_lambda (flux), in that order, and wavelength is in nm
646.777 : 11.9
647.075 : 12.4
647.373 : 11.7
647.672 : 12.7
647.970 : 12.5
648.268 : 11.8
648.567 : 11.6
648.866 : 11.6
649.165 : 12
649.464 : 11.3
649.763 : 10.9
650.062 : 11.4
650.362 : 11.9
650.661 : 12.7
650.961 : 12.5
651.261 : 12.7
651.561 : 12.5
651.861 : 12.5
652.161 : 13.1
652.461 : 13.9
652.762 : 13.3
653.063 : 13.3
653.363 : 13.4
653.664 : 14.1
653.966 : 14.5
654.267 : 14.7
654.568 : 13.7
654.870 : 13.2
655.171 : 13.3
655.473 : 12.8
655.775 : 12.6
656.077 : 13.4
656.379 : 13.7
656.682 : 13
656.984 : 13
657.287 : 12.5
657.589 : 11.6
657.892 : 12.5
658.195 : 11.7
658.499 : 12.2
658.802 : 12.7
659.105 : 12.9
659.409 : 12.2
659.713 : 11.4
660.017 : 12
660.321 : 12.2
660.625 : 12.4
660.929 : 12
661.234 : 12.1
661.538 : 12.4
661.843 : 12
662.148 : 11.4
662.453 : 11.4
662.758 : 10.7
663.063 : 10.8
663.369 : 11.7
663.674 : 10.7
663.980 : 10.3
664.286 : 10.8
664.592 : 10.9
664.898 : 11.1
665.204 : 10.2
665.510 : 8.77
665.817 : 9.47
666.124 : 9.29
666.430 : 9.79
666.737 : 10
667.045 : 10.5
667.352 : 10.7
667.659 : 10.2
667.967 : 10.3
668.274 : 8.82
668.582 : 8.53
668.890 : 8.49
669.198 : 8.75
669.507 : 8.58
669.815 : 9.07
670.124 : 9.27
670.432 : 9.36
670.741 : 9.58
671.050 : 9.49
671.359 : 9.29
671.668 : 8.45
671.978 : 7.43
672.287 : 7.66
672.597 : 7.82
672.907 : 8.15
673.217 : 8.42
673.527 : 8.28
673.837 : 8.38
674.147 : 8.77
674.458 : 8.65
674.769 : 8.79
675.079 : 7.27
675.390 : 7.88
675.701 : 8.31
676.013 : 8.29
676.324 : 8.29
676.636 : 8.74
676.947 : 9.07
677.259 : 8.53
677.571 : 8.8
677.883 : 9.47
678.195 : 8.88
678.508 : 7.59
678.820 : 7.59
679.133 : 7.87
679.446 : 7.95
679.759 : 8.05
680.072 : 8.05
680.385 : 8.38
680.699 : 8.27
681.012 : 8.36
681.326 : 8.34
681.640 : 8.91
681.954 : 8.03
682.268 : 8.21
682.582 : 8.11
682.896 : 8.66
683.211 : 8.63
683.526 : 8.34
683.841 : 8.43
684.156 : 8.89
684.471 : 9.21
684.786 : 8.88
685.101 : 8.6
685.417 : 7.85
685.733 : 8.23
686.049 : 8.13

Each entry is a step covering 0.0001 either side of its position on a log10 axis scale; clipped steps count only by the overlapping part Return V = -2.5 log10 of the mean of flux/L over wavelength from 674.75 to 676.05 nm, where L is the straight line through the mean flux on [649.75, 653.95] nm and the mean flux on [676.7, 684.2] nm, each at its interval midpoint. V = 0.15 mag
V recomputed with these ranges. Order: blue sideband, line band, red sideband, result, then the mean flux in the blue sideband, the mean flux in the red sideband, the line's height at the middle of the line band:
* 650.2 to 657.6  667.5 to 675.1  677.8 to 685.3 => 0.16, 13.1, 8.39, 10.2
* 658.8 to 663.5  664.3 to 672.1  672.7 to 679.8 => 0.08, 11.9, 8.35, 10.2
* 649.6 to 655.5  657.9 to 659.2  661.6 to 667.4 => -0.05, 13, 10.6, 11.8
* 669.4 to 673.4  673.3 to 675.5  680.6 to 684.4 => 0.04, 8.66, 8.45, 8.6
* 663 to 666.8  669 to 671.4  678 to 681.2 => 0.04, 10.3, 8.12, 9.51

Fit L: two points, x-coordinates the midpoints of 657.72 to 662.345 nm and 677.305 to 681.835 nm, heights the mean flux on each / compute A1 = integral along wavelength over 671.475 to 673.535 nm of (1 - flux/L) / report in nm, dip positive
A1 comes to 0.35 nm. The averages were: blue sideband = 12.1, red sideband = 8.32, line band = 8.03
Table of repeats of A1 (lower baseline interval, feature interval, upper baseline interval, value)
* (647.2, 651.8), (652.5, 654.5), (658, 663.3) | -0.32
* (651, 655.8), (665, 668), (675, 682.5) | 0.23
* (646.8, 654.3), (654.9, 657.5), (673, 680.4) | -0.30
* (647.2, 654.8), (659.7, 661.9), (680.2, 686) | -0.14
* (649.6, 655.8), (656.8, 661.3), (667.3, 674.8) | -0.26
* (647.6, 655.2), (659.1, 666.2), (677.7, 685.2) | -0.05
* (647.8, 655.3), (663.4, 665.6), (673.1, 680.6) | 0.00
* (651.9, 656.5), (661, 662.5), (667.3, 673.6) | -0.07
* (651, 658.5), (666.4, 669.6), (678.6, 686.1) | 0.38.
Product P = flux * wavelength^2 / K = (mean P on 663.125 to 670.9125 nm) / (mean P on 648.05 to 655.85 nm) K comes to 0.8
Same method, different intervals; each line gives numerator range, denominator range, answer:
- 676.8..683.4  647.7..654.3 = 0.72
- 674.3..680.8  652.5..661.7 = 0.69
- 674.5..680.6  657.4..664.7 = 0.75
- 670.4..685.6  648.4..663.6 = 0.72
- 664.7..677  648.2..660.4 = 0.74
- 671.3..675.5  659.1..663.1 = 0.72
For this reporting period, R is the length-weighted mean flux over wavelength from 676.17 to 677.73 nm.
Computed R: 8.69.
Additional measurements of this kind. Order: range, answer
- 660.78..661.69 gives 12.2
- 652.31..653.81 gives 13.6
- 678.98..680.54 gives 8.06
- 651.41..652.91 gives 13.1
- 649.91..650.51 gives 11.6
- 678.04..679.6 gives 7.97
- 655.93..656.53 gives 13.6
